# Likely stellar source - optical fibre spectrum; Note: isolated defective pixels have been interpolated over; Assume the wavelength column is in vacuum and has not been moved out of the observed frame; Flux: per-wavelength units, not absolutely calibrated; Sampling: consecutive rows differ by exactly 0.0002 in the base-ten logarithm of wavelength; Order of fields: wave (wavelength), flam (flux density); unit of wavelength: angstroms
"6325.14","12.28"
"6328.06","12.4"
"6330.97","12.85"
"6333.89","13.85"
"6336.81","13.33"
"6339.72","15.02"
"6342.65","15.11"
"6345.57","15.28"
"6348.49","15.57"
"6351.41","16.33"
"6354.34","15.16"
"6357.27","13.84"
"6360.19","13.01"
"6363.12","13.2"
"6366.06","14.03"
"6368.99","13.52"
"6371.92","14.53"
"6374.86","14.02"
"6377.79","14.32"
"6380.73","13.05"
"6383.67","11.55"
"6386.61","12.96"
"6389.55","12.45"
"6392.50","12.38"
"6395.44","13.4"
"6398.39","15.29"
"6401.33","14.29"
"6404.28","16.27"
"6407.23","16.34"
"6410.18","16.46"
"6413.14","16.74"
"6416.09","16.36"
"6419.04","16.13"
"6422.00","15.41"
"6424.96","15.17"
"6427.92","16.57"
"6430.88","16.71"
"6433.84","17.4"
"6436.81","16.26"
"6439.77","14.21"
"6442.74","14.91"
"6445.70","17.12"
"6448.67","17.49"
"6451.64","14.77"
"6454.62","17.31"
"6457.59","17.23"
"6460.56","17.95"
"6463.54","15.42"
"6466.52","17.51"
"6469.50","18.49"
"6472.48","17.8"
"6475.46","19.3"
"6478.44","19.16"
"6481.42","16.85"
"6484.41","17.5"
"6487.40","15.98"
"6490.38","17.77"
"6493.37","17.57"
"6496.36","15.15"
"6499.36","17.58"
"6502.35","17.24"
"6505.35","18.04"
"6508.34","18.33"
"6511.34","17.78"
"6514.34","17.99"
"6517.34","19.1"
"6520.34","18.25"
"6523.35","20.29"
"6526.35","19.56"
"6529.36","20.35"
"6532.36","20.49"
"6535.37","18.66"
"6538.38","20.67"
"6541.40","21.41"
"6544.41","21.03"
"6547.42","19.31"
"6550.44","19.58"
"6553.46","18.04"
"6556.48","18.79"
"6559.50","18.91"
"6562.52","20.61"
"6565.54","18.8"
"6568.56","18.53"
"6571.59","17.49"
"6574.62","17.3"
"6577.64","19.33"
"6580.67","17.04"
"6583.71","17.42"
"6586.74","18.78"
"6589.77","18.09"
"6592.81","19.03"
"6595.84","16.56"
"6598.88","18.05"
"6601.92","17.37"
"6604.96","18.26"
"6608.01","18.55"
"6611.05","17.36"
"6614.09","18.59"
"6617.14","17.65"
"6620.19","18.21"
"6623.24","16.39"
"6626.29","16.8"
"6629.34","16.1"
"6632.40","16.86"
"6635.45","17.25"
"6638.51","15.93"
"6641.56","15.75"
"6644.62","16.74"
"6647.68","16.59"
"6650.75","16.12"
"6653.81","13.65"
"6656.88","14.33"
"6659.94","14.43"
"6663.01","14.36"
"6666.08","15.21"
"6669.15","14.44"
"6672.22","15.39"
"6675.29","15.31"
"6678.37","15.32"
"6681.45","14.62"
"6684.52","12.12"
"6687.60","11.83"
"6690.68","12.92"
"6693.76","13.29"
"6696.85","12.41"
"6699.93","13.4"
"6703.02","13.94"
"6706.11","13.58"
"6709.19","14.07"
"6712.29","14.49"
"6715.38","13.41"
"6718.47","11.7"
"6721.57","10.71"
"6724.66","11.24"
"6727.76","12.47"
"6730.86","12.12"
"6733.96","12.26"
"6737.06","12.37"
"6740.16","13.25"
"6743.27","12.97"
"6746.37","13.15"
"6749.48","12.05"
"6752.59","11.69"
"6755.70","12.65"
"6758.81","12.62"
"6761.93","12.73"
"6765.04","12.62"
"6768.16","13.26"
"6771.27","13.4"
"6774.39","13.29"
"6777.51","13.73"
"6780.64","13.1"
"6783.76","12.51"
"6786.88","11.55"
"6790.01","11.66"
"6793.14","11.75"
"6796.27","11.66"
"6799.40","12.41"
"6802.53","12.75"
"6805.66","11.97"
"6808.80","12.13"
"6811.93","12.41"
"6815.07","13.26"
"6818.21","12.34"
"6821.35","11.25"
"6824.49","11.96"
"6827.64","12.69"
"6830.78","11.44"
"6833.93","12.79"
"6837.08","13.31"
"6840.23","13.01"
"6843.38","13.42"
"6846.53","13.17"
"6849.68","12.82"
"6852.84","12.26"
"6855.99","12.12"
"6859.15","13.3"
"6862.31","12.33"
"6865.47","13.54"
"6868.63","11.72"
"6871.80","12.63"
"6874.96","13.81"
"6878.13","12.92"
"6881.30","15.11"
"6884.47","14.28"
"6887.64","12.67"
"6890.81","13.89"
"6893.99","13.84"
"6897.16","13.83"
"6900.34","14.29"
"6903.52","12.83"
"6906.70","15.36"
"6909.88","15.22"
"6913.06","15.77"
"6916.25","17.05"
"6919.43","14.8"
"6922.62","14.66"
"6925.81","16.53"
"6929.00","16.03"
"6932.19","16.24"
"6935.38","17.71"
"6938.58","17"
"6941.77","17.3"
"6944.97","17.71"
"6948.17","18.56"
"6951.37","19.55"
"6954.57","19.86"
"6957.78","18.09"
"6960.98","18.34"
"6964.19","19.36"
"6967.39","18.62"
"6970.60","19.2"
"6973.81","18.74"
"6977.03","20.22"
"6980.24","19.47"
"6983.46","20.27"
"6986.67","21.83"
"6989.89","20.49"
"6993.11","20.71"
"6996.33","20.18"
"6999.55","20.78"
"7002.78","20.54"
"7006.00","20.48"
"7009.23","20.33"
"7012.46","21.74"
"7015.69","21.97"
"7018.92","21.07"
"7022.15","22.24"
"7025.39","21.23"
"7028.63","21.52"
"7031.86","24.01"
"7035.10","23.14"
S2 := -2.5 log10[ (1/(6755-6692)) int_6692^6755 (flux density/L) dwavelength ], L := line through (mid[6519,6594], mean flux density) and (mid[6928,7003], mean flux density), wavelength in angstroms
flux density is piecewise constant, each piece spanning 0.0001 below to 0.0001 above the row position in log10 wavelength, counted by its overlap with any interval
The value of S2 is 0.44 mag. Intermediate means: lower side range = 19.1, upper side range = 19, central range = 12.7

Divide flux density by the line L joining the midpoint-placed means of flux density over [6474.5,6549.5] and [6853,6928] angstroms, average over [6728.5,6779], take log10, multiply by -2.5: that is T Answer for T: 0.22 mag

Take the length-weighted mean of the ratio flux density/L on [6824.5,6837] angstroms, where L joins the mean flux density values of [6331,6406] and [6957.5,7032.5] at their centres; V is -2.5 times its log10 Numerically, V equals 0.45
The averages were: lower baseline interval 14.1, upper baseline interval 20.5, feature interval 12.4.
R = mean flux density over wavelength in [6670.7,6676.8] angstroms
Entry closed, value 15.4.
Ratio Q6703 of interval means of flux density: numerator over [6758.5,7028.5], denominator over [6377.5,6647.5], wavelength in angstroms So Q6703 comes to 0.90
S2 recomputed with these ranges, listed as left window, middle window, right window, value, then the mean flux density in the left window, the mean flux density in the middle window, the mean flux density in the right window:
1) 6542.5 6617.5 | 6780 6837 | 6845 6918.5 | 0.21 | 18.4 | 12.2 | 13.7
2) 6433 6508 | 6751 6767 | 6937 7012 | 0.43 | 17.1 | 12.5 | 19.5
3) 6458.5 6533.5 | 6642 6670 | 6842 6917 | 0.07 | 18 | 15.1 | 13.6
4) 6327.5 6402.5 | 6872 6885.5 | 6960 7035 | 0.36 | 13.9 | 13.9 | 20.7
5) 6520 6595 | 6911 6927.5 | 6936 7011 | 0.23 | 19.1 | 15.7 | 19.4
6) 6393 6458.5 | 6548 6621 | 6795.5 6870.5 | -0.24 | 15.9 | 18.3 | 12.5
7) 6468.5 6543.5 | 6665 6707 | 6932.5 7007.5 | 0.33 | 18.5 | 13.8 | 19.3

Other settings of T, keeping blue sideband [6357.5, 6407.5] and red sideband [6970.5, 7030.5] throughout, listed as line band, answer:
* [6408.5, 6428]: -0.14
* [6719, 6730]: 0.46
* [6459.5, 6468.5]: -0.16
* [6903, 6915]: 0.29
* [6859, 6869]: 0.44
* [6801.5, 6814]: 0.44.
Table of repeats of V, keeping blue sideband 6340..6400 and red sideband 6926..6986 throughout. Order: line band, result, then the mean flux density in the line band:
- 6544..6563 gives -0.25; 19.3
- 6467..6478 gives -0.25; 18.5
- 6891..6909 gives 0.27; 14.1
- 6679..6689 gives 0.24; 13.1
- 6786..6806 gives 0.40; 12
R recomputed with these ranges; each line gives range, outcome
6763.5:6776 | 13.1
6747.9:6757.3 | 12.1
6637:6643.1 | 15.9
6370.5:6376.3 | 14.3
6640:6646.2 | 16.3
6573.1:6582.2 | 17.9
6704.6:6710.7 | 13.8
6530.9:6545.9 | 20.4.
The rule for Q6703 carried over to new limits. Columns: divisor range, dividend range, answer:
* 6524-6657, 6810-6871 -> 0.70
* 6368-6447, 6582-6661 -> 1.13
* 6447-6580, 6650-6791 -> 0.72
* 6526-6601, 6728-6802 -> 0.66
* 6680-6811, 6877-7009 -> 1.37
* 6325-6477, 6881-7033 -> 1.20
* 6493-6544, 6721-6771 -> 0.66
